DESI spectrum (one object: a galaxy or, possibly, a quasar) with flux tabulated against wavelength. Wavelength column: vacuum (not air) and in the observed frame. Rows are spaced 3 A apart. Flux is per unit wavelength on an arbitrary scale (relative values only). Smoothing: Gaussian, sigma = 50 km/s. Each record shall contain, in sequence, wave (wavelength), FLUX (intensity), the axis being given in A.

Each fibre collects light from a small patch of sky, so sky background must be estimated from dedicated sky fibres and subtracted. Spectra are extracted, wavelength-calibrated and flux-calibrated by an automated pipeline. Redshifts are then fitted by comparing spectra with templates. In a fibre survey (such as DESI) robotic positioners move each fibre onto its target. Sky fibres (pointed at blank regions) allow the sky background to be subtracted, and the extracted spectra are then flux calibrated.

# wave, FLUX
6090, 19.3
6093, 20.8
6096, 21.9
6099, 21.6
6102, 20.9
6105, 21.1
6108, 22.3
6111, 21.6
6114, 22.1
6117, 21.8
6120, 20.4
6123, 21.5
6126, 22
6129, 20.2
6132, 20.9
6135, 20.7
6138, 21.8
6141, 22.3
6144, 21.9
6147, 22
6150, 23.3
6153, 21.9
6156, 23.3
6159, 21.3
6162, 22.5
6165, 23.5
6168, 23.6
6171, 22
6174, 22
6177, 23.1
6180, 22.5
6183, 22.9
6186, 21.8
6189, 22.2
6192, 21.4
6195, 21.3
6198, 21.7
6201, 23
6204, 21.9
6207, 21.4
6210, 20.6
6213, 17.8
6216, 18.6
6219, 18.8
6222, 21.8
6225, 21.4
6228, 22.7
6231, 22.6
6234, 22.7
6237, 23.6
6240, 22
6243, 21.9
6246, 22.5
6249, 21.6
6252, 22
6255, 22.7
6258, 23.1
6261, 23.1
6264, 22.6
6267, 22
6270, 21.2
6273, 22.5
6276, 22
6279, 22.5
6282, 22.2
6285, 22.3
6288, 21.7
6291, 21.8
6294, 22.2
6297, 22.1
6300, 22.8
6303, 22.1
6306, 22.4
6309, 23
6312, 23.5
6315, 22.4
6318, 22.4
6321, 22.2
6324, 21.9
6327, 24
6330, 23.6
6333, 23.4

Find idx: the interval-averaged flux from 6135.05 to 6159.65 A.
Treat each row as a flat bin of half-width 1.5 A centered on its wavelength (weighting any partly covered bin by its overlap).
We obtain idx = 22.2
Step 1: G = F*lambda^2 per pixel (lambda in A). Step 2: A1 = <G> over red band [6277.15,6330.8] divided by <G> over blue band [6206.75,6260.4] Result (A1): 1.07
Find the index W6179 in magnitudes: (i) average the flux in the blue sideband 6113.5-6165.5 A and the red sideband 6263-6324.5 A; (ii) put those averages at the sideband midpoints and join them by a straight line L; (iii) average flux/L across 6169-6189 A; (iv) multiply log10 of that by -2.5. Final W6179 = -0.023 mag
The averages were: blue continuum 21.8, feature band 22.4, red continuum 22.3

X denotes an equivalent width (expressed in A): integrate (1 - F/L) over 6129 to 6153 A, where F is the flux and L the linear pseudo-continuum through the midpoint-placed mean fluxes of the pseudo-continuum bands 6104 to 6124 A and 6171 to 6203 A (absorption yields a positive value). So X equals 0.0 A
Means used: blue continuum 21.6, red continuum 22.2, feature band 21.7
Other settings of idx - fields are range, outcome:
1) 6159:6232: 21.7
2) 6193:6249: 21.5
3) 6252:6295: 22.3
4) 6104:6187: 22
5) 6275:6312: 22.3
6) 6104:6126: 21.6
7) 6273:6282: 22.3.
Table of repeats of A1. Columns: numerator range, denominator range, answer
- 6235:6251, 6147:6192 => 1.02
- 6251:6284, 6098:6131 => 1.10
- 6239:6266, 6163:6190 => 1.01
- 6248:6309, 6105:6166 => 1.07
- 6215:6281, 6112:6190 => 1.03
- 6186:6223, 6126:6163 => 0.98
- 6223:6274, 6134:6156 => 1.05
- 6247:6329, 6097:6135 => 1.11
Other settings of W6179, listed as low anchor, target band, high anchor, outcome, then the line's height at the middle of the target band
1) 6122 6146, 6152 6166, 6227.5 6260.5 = -0.040 mag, 21.7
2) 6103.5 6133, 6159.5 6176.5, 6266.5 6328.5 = -0.049 mag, 21.7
